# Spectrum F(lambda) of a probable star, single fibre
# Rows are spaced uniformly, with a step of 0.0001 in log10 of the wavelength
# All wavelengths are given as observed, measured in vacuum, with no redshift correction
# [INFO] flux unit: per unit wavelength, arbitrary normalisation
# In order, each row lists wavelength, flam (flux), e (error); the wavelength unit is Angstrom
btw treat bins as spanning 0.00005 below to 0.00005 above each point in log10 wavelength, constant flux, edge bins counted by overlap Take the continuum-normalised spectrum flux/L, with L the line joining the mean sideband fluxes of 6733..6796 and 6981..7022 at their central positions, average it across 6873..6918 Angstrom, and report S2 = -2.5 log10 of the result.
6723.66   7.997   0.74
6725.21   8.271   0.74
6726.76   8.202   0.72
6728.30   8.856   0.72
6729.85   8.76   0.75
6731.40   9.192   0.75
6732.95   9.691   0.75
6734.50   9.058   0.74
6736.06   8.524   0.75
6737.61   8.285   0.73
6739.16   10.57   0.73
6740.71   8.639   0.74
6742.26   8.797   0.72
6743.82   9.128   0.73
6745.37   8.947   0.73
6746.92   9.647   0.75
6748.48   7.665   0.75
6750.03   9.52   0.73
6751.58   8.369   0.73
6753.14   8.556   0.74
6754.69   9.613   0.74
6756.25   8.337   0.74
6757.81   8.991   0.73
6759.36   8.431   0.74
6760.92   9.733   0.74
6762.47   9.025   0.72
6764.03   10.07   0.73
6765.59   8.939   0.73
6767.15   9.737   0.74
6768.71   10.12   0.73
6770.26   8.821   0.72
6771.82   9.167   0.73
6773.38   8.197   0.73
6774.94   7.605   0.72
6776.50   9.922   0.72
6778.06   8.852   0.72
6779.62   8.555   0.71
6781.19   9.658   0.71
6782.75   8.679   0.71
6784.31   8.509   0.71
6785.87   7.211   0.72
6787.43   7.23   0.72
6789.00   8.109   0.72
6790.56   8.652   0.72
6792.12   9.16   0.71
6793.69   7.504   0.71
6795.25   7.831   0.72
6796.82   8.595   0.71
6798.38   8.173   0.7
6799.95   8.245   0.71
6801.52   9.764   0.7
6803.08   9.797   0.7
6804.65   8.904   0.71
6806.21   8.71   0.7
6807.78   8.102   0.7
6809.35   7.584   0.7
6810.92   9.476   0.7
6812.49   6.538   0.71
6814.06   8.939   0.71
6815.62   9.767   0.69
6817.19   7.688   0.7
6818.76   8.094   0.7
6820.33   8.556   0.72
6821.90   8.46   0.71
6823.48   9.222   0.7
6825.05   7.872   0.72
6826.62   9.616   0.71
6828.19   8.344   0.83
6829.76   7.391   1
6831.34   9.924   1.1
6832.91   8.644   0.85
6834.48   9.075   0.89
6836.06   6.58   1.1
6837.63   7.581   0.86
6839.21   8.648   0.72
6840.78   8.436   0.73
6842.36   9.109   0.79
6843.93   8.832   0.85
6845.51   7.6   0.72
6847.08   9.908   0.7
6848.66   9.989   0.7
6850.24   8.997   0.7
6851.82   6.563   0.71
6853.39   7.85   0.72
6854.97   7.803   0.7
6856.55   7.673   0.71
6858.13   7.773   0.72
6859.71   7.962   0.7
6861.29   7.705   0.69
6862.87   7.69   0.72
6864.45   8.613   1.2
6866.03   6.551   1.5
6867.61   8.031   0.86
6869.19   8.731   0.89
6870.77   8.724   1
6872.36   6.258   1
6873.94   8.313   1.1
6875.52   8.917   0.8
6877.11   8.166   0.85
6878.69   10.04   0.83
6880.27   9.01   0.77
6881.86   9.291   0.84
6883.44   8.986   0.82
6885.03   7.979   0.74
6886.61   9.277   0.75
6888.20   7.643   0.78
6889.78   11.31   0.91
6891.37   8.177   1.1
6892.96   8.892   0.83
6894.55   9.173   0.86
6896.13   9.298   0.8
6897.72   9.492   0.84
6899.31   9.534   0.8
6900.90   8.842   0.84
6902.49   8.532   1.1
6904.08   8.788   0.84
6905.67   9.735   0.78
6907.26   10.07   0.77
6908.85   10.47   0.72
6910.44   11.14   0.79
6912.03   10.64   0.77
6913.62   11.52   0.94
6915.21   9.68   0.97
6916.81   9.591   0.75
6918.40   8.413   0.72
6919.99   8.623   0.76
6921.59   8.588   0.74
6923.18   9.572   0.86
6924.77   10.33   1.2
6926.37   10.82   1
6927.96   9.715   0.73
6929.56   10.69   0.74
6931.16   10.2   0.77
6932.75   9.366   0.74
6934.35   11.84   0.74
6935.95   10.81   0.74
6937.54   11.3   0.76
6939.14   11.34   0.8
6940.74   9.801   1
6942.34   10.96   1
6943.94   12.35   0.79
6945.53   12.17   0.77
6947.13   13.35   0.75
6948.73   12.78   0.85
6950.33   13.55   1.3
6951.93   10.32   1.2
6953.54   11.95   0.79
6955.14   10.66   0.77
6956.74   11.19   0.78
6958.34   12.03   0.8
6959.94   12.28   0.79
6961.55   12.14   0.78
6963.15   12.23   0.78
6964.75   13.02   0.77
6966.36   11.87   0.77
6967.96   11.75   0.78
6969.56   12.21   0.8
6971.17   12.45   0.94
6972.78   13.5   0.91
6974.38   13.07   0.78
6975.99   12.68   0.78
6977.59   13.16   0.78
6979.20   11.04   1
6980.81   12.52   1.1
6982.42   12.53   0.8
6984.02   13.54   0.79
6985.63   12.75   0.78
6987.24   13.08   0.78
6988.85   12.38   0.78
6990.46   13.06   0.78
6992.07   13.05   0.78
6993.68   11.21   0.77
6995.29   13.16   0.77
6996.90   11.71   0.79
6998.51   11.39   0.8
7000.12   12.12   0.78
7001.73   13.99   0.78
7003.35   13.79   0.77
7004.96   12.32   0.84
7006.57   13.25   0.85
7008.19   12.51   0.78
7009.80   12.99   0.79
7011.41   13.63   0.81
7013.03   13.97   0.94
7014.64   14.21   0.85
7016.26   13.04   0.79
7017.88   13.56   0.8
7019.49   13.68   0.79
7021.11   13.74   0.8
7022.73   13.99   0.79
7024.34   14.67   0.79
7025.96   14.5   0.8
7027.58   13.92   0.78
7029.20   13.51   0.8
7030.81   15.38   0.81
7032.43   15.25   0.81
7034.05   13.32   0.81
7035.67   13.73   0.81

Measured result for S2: 0.19 mag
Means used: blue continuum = 8.82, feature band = 9.36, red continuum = 13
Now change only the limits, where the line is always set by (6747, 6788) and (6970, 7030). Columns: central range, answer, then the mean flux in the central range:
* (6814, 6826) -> 0.146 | 8.57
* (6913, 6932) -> 0.189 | 9.79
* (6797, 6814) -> 0.119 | 8.55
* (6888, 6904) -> 0.220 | 9.13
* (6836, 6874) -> 0.274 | 8.1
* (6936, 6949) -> 0.033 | 11.7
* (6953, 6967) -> 0.037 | 11.9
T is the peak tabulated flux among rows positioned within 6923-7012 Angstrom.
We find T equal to 13.99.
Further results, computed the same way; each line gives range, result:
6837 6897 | 11.31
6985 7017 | 14.21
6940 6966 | 13.55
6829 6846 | 9.924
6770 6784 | 9.922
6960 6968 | 13.02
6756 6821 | 10.12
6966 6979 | 13.5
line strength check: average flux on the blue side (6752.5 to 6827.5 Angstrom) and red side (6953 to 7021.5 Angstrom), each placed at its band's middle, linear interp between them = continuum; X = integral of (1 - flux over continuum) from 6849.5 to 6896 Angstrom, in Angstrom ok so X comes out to 9.0 Angstrom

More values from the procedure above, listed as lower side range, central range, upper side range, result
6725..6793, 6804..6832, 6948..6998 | 3.8 Angstrom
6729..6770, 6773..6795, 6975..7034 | 2.8 Angstrom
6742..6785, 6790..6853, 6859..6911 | 2.8 Angstrom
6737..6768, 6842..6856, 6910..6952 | 2.1 Angstrom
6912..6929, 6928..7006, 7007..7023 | -3.4 Angstrom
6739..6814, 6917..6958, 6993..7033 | 3.8 Angstrom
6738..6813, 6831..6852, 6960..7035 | 3.0 Angstrom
